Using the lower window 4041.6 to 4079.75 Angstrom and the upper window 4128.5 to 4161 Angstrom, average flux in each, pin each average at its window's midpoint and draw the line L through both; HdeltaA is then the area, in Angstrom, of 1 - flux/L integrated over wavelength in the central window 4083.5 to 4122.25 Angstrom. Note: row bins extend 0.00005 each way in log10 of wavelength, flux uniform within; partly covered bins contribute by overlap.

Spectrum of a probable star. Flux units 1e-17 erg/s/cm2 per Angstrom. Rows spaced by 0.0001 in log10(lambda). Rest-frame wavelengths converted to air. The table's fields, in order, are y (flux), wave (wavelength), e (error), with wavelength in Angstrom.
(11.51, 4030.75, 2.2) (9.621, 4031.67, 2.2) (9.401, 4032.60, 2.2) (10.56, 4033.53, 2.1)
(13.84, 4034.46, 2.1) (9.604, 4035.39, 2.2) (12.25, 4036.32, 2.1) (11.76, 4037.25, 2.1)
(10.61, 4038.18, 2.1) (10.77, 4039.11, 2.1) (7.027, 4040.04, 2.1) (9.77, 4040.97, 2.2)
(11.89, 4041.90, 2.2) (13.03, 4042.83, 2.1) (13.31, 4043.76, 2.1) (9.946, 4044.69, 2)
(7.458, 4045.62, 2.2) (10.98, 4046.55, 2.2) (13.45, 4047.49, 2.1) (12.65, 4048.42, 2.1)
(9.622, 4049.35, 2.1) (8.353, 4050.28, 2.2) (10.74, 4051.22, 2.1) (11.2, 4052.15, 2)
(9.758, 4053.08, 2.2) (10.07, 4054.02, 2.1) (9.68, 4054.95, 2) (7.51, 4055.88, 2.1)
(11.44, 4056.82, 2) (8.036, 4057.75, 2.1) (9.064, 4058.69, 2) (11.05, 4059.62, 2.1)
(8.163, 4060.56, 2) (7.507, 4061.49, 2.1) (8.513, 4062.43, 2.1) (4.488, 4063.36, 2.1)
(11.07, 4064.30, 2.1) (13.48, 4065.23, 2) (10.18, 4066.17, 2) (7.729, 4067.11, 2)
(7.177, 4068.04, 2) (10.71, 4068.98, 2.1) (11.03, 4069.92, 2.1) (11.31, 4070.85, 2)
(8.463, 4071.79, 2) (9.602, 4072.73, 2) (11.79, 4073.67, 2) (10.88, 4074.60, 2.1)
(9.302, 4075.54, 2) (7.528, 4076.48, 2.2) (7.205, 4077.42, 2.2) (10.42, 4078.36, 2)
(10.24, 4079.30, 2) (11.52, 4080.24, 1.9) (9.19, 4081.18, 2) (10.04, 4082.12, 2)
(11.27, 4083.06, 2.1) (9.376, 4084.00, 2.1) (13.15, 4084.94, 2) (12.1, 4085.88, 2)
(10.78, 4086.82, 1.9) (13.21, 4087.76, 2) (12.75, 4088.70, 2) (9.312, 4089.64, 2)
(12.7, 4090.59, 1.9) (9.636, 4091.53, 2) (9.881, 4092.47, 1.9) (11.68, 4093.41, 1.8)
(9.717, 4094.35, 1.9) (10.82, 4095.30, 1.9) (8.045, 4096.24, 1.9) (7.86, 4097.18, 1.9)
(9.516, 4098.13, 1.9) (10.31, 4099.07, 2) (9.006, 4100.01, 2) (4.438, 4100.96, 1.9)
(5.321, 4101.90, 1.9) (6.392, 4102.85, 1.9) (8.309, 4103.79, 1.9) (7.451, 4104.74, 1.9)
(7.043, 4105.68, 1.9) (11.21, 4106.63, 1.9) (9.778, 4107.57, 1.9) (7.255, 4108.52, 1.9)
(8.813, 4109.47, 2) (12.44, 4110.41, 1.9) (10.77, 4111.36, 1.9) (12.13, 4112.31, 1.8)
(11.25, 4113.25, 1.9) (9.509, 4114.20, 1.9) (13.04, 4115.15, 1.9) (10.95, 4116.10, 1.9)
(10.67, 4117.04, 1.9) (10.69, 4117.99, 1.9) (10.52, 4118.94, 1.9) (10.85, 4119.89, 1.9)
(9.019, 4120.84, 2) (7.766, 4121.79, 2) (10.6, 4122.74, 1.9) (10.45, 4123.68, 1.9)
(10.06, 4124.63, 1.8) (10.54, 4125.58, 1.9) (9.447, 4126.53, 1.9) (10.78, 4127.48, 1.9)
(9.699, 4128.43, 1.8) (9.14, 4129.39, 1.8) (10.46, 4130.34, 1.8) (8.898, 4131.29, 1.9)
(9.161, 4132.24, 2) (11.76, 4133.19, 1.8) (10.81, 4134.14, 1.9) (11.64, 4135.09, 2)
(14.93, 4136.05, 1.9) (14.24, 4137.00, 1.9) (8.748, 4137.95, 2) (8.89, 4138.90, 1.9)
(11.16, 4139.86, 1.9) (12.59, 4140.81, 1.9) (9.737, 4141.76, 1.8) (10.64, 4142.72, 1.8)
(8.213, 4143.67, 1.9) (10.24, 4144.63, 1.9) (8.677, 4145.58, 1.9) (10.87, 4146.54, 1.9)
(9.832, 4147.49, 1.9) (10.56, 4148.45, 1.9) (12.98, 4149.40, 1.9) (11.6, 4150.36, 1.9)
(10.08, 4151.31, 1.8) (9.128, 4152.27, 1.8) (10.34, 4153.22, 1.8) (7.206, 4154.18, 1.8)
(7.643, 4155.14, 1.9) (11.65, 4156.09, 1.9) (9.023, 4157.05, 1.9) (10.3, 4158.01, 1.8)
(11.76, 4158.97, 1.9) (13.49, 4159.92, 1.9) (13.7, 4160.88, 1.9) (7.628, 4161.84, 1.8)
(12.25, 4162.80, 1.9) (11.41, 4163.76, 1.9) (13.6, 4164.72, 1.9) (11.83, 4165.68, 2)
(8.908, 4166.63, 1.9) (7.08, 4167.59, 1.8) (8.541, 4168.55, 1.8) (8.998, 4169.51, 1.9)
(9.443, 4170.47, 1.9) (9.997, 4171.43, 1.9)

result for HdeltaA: 1.2 Angstrom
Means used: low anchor 9.89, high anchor 10.5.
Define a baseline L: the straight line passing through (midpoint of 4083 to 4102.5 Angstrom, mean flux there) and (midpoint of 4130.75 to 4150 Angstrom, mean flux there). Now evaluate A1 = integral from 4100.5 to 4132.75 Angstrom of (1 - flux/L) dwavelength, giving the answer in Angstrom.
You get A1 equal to 2.5 Angstrom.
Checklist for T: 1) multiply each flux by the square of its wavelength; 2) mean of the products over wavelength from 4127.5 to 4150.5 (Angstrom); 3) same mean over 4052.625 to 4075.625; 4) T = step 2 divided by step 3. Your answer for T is 1.16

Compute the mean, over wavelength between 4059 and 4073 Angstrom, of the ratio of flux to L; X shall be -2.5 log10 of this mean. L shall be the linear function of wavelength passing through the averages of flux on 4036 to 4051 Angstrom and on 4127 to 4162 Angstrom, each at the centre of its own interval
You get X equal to 0.15 mag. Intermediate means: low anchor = 10.8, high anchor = 10.5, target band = 9.36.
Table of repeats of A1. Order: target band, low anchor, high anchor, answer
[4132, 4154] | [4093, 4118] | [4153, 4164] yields -1.1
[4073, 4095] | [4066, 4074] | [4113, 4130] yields -1.6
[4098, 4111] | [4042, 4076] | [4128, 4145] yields 2.5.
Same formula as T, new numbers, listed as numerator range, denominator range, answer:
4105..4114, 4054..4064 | 1.18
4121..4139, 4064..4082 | 1.08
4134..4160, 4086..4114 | 1.12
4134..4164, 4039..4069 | 1.14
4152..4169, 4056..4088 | 1.09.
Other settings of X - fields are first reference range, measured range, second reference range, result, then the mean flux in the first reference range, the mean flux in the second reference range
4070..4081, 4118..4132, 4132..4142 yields 0.12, 9.87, 11.3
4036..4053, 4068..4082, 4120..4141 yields 0.09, 10.8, 10.5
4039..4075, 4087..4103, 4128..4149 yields 0.07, 9.96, 10.5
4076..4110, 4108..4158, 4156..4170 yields -0.02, 9.54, 10.6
